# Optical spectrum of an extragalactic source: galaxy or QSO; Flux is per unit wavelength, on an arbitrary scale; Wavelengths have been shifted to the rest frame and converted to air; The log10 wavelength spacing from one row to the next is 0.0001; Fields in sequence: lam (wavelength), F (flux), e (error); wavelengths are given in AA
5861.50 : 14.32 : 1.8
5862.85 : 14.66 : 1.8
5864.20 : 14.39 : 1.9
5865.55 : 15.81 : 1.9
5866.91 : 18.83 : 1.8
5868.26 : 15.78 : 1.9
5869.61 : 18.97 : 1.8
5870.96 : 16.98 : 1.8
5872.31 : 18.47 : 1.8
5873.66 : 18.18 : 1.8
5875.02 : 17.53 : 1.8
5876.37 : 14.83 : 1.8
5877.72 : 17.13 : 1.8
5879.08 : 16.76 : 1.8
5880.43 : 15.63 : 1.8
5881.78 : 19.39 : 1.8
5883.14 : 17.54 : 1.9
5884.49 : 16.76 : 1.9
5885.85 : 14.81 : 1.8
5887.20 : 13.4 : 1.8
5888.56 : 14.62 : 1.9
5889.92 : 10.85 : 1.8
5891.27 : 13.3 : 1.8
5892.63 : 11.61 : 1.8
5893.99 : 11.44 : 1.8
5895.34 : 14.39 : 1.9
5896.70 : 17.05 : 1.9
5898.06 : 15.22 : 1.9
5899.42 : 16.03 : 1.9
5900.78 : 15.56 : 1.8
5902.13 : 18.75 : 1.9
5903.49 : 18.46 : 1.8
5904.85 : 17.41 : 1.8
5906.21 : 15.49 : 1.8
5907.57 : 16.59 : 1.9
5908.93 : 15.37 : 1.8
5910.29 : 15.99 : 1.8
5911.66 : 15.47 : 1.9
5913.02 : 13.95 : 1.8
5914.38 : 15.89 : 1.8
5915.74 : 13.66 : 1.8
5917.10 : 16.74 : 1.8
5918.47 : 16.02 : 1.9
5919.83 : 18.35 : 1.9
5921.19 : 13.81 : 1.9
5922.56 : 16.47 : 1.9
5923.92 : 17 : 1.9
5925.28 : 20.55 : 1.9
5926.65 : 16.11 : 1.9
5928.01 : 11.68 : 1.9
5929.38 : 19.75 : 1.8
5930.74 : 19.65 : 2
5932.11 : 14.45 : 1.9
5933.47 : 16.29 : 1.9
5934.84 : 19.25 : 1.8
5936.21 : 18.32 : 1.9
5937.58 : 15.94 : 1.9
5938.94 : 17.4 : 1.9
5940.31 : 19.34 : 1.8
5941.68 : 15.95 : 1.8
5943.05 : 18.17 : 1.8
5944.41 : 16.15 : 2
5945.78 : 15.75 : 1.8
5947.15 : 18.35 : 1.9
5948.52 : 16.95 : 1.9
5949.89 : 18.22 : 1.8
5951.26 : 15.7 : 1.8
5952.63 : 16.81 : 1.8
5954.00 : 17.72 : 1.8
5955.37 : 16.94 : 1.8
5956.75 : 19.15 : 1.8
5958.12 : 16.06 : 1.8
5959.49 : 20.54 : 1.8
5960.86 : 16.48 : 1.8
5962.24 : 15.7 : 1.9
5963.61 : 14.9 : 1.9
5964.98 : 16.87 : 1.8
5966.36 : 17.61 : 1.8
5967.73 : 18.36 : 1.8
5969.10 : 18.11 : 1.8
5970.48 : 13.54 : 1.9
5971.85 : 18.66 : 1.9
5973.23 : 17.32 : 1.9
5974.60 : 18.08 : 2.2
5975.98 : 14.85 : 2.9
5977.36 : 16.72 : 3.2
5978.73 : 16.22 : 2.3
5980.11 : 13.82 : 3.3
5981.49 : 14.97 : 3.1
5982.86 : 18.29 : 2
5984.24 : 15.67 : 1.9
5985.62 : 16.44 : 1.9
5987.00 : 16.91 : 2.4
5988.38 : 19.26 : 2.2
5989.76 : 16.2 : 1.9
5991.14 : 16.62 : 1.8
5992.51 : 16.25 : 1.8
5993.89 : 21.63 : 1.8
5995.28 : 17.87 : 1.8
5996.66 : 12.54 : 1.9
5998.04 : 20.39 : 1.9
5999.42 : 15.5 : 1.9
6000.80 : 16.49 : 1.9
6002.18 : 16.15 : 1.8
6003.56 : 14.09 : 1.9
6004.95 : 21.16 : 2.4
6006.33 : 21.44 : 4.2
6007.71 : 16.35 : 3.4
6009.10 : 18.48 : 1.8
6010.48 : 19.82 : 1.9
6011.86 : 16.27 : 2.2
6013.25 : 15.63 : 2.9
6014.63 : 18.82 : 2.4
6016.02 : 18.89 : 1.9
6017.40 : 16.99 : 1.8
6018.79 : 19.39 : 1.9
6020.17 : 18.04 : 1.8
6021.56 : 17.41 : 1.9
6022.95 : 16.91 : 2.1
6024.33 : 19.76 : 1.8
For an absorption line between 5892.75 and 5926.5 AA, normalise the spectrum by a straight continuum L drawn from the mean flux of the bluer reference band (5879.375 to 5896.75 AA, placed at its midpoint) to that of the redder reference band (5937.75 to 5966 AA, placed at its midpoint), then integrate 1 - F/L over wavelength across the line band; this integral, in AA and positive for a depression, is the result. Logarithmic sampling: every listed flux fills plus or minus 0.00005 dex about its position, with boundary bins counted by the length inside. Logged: -1.1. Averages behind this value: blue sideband 14.6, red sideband 17.1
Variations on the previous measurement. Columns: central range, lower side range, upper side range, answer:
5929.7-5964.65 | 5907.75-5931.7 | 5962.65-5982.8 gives -1.8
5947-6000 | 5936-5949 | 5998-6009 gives 1.3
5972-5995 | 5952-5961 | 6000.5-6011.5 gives 1.3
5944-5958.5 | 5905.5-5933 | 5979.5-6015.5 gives -0.5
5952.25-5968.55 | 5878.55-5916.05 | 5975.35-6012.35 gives -0.8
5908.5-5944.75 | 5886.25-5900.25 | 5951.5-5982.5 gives -3.4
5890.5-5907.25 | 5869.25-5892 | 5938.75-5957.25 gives 1.1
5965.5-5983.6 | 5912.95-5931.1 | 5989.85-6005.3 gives 0.2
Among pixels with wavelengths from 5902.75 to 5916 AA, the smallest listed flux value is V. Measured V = 13.66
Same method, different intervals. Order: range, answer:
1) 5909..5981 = 11.68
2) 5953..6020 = 12.54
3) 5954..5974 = 13.54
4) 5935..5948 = 15.75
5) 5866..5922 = 10.85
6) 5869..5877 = 14.83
